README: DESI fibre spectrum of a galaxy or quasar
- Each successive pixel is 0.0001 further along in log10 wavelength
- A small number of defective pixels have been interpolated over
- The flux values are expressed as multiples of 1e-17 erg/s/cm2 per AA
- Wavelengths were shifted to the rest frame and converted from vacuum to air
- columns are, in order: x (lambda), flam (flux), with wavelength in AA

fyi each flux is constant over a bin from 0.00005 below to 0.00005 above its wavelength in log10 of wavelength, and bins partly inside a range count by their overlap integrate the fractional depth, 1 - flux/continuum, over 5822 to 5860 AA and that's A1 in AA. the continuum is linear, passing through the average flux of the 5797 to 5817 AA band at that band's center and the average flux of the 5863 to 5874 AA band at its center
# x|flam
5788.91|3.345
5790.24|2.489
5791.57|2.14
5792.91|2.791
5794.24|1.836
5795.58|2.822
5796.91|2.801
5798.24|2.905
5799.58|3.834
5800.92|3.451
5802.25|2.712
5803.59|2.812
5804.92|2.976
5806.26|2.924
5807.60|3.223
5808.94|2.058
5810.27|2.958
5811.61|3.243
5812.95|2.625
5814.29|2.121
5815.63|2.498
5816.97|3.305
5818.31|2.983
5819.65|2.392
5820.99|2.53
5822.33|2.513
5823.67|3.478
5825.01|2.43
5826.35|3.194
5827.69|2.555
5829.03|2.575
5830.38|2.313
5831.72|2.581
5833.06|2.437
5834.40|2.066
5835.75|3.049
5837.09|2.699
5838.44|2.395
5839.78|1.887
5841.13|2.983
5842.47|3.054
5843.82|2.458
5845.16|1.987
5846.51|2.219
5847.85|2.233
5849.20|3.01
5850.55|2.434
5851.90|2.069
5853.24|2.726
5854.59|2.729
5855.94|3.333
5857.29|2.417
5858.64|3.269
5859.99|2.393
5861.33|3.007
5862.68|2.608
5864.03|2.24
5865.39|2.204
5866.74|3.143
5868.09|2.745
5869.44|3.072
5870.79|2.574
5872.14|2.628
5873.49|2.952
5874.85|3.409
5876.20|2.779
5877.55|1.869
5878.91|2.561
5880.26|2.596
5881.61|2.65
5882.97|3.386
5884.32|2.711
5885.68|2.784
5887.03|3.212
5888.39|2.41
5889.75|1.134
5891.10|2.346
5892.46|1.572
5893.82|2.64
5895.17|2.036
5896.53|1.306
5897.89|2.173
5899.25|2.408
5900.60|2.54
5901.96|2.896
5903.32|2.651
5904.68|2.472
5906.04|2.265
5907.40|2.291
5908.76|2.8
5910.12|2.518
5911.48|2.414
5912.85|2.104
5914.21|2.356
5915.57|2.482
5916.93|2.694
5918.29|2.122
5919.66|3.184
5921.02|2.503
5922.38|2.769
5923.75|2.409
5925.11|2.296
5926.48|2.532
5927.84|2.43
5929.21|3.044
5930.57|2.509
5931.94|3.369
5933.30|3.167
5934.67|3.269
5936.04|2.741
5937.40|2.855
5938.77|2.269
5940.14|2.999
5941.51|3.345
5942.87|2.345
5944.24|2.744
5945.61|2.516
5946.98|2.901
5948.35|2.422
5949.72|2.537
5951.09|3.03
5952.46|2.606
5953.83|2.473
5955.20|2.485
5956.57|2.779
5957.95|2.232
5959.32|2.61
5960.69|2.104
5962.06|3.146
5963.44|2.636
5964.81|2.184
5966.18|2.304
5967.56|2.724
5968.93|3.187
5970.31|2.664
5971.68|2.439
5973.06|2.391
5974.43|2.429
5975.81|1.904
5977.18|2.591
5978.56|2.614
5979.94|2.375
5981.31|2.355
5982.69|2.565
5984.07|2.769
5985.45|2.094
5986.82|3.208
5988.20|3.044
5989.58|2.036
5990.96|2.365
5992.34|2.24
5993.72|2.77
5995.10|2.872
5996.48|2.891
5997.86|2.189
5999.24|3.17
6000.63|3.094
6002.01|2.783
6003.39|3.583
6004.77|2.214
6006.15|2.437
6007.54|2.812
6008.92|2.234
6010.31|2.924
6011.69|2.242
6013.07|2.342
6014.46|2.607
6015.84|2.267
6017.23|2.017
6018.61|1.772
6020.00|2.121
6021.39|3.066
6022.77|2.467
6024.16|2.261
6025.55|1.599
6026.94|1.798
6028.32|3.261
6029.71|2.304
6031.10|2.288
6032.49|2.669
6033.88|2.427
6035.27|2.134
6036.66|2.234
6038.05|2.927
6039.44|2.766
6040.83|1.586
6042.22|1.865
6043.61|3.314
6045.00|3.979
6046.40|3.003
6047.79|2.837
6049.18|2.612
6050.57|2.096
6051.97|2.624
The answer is 2.35 AA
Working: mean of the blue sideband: 2.89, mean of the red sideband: 2.69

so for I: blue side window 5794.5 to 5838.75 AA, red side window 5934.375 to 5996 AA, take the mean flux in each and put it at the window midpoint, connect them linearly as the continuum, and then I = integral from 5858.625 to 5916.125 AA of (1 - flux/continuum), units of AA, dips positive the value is 3.7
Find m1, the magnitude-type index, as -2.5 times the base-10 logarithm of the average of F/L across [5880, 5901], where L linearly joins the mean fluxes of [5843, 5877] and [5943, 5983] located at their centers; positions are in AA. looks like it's 0.12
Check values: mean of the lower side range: 2.66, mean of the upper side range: 2.55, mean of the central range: 2.36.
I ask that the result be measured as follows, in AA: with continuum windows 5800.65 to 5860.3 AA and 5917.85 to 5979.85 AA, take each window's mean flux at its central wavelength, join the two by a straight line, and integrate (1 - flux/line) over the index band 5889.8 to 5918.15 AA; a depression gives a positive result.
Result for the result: 3.57 AA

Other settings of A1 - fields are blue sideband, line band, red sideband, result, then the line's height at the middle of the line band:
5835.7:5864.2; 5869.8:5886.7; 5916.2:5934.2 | -0.78 AA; 2.64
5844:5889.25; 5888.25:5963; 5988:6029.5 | 1.90 AA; 2.6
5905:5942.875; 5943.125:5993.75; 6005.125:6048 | 0.41 AA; 2.57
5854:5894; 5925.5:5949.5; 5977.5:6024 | -1.65 AA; 2.6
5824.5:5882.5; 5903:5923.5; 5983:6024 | 0.76 AA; 2.6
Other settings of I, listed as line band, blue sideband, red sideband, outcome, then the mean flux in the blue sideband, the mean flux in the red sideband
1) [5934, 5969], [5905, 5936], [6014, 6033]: -1.9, 2.62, 2.31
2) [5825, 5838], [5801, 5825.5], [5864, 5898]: 0.6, 2.78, 2.51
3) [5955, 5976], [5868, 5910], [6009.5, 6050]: -0.3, 2.51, 2.47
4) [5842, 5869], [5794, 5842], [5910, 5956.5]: 1.0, 2.74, 2.66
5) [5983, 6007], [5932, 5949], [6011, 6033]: -2.0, 2.82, 2.31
